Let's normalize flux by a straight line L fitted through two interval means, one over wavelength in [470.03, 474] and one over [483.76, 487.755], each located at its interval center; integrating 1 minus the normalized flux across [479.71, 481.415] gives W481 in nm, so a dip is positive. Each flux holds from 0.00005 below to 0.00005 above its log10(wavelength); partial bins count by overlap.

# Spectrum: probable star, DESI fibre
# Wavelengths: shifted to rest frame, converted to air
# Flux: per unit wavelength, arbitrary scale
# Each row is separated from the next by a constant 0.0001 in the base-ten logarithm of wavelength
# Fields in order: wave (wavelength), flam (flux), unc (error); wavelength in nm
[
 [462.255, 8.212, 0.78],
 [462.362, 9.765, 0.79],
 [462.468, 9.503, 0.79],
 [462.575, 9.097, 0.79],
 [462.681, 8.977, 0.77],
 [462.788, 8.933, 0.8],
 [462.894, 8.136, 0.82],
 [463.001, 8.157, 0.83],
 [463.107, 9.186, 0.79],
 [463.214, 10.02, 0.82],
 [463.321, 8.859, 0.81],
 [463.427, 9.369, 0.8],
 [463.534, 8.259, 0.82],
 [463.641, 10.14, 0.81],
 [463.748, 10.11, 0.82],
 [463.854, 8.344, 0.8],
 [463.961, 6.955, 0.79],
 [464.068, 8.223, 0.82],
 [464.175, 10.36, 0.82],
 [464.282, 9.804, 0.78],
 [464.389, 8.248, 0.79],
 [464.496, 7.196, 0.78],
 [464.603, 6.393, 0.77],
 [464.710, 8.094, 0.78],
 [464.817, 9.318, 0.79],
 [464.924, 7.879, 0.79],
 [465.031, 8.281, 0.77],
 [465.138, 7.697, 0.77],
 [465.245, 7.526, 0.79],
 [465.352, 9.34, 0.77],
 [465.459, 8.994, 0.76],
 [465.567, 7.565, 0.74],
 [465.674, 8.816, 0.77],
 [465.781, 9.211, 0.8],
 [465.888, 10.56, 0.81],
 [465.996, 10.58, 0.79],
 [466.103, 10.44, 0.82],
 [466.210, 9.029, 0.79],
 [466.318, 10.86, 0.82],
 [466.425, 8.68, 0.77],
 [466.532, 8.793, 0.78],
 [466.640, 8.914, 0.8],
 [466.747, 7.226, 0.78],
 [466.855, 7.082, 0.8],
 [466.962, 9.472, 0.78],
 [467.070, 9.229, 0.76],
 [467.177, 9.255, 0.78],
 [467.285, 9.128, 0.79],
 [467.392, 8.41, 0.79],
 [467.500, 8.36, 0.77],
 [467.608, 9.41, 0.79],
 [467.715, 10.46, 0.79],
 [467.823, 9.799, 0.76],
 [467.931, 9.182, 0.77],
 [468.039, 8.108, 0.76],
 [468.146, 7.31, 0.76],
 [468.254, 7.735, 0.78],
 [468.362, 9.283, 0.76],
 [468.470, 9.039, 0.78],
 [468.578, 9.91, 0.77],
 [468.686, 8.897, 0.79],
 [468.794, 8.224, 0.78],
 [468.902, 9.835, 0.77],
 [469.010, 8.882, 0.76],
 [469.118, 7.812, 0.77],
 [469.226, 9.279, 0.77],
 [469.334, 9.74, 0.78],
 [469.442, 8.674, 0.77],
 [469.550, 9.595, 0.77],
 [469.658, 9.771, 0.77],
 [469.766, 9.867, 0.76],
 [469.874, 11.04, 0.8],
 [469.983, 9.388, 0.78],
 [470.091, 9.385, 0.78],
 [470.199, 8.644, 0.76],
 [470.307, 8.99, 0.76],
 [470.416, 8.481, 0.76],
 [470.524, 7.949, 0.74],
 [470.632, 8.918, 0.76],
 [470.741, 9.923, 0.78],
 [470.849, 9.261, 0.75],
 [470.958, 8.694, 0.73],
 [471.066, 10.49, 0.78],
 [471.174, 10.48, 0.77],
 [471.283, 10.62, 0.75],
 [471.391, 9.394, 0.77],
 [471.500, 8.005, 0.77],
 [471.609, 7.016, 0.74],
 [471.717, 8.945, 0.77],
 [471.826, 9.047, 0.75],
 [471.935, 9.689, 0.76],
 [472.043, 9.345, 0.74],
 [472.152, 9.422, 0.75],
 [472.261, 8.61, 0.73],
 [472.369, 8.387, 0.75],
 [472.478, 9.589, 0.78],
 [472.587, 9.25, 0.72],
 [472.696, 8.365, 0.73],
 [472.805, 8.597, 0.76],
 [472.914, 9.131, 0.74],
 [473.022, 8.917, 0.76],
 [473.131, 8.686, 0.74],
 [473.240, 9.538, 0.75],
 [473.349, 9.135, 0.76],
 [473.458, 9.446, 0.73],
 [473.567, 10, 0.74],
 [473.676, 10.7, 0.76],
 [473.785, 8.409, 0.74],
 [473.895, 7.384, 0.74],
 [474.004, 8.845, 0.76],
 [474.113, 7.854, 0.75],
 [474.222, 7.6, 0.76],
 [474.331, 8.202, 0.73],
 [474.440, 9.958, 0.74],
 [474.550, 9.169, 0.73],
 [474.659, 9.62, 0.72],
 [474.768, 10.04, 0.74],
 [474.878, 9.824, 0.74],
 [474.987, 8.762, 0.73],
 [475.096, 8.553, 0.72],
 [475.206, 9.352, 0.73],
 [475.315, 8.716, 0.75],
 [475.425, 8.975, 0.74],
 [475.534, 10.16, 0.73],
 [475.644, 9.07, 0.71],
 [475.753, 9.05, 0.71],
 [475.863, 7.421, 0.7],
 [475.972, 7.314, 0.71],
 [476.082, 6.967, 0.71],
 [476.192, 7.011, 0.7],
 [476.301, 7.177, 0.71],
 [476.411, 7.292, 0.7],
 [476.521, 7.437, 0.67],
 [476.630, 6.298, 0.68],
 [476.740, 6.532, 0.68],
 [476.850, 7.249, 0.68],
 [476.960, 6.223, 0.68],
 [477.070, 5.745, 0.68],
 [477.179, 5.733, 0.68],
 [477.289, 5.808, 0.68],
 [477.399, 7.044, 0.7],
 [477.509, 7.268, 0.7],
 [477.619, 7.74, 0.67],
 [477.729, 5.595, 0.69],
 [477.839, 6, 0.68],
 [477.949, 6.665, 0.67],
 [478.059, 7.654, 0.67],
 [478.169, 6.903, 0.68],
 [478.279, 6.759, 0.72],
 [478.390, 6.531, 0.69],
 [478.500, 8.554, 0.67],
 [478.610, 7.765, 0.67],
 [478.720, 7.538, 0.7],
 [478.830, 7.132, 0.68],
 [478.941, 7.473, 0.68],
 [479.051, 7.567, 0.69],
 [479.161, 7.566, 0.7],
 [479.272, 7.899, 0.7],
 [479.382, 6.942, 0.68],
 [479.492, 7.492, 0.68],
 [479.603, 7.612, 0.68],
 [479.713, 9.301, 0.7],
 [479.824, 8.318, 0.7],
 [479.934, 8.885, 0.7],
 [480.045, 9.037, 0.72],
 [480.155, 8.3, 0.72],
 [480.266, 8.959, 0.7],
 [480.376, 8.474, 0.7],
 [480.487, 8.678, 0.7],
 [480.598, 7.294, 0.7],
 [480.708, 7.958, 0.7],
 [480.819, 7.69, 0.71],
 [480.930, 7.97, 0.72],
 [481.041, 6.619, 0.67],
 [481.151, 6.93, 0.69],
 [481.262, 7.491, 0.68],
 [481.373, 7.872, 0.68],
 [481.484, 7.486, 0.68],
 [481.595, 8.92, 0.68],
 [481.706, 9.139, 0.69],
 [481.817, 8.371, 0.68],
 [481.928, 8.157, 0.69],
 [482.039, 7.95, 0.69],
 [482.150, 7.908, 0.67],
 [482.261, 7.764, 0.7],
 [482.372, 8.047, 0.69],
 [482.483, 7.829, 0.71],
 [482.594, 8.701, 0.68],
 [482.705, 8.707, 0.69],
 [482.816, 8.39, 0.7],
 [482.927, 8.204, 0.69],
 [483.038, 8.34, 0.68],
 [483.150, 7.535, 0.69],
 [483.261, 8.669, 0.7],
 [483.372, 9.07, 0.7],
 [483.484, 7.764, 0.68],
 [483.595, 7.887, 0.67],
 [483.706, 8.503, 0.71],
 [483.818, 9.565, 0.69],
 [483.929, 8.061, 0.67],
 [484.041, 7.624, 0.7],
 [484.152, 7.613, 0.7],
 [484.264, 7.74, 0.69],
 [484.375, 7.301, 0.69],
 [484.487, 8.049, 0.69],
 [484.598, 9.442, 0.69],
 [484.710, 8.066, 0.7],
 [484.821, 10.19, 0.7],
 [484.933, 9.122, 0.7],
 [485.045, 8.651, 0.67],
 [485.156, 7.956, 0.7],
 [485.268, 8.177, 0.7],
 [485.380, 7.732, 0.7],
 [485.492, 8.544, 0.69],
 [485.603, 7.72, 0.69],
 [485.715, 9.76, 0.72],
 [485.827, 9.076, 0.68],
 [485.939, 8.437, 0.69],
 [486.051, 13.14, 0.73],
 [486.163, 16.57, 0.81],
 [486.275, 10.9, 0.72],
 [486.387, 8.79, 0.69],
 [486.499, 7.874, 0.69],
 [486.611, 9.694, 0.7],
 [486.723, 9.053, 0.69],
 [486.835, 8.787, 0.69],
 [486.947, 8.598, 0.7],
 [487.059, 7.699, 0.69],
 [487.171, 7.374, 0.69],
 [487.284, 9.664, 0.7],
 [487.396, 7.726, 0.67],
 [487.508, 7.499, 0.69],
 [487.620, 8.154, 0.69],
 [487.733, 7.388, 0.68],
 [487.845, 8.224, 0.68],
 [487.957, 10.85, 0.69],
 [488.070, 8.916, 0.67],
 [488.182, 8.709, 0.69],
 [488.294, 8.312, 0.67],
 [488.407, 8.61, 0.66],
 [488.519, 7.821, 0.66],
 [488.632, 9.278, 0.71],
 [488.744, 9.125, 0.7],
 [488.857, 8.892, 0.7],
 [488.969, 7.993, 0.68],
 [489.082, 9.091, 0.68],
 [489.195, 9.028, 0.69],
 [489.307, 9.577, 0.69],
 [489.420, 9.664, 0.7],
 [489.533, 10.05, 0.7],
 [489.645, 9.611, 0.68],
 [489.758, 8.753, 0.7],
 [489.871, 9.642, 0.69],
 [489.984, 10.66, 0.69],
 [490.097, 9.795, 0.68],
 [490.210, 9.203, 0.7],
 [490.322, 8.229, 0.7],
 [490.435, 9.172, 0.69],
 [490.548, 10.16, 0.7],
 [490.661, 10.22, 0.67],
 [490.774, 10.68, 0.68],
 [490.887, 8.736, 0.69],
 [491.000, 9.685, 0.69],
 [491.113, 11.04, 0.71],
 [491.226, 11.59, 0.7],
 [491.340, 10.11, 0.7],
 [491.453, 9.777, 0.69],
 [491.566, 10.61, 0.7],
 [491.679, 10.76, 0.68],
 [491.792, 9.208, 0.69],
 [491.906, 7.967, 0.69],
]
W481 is 0.16 nm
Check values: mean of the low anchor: 9.08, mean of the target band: 8.07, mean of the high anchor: 8.84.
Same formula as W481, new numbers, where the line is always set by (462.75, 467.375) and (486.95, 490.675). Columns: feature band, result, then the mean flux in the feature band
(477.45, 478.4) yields 0.22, 6.8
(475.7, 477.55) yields 0.41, 6.91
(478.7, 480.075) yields 0.15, 7.89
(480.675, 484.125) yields 0.31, 8.1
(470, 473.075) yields -0.08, 9.06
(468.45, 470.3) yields -0.10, 9.29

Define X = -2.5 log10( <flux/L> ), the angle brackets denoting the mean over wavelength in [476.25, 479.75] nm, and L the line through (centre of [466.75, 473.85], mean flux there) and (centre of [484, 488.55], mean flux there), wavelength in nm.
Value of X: 0.26 mag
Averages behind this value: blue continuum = 9.09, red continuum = 8.83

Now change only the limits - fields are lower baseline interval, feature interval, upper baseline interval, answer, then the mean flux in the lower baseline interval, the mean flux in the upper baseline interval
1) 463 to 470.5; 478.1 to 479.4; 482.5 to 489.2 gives 0.189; 8.93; 8.73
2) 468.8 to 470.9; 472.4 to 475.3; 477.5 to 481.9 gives -0.052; 9.21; 7.72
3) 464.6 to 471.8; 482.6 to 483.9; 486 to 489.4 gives 0.082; 9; 9.11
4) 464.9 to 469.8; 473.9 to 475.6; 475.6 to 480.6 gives -0.141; 8.96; 7.42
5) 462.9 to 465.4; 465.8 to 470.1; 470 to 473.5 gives -0.040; 8.59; 9.08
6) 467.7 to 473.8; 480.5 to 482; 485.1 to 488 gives 0.156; 9.14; 9.05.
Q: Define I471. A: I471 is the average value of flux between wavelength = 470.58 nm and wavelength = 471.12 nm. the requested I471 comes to 9.46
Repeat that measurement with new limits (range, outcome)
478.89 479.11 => 7.54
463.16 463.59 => 9.12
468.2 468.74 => 8.96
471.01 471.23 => 10.5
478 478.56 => 7.28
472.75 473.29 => 8.98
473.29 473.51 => 9.29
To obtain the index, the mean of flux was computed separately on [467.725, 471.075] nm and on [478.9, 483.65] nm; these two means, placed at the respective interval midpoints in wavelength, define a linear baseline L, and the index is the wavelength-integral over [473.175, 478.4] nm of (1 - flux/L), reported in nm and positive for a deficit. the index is 0.38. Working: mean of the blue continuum 9.1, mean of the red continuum 8.08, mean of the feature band 7.94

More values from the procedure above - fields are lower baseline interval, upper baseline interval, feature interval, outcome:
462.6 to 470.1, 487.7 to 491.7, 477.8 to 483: 0.773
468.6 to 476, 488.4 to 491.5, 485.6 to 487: -0.079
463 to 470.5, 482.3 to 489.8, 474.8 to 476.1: 0.016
